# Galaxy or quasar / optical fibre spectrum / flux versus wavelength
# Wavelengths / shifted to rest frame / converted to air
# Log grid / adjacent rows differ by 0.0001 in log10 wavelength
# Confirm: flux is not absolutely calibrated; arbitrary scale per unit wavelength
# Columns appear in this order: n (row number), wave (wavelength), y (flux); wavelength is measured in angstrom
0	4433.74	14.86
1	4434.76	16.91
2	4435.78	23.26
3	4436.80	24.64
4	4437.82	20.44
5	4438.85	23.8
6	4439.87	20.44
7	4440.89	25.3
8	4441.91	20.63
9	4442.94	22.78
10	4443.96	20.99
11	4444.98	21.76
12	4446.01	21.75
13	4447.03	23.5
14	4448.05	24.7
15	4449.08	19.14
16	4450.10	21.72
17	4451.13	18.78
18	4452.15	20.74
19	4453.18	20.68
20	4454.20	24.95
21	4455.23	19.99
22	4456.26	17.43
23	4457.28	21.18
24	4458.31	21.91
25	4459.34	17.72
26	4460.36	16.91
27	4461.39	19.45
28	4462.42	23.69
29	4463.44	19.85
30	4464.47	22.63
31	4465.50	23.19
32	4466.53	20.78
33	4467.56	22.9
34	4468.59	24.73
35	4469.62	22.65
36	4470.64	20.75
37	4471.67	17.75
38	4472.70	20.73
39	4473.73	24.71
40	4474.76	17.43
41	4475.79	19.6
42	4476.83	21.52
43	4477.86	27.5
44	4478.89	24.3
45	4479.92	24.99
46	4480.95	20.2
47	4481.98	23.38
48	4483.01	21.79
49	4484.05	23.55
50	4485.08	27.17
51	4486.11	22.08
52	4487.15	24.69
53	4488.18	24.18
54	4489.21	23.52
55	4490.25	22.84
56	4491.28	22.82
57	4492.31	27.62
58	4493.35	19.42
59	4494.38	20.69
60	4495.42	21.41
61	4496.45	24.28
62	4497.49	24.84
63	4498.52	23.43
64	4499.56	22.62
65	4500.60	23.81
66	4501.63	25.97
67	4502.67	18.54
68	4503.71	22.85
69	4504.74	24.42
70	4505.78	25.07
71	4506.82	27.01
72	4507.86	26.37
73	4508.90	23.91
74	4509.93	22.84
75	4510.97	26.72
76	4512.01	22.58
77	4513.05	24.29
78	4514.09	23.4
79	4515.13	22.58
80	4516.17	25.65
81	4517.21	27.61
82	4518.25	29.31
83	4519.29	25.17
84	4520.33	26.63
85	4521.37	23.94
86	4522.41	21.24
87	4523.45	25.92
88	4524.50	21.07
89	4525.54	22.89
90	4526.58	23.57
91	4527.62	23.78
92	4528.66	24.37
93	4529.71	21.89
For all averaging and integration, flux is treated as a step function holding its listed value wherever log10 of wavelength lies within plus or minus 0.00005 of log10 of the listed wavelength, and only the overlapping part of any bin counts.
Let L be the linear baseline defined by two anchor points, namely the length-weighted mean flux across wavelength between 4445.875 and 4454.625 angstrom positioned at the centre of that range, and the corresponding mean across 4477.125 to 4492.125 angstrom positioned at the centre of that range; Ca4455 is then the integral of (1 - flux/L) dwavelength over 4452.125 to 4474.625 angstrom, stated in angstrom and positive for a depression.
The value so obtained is 1.46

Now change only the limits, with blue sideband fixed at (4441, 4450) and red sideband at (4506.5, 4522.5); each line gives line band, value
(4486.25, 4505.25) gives 0.8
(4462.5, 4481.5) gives 0.9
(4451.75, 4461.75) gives 1.1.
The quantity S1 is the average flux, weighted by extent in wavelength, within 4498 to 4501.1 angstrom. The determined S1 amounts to 23.3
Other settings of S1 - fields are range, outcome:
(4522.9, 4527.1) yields 23.3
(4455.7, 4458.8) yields 20.1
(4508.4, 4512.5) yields 24.1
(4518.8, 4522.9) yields 24.3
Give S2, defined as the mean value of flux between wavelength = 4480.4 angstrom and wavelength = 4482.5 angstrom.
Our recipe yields 21.9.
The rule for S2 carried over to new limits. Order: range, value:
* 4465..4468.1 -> 22.3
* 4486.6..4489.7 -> 24.1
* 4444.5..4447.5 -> 22.3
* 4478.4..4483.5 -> 23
